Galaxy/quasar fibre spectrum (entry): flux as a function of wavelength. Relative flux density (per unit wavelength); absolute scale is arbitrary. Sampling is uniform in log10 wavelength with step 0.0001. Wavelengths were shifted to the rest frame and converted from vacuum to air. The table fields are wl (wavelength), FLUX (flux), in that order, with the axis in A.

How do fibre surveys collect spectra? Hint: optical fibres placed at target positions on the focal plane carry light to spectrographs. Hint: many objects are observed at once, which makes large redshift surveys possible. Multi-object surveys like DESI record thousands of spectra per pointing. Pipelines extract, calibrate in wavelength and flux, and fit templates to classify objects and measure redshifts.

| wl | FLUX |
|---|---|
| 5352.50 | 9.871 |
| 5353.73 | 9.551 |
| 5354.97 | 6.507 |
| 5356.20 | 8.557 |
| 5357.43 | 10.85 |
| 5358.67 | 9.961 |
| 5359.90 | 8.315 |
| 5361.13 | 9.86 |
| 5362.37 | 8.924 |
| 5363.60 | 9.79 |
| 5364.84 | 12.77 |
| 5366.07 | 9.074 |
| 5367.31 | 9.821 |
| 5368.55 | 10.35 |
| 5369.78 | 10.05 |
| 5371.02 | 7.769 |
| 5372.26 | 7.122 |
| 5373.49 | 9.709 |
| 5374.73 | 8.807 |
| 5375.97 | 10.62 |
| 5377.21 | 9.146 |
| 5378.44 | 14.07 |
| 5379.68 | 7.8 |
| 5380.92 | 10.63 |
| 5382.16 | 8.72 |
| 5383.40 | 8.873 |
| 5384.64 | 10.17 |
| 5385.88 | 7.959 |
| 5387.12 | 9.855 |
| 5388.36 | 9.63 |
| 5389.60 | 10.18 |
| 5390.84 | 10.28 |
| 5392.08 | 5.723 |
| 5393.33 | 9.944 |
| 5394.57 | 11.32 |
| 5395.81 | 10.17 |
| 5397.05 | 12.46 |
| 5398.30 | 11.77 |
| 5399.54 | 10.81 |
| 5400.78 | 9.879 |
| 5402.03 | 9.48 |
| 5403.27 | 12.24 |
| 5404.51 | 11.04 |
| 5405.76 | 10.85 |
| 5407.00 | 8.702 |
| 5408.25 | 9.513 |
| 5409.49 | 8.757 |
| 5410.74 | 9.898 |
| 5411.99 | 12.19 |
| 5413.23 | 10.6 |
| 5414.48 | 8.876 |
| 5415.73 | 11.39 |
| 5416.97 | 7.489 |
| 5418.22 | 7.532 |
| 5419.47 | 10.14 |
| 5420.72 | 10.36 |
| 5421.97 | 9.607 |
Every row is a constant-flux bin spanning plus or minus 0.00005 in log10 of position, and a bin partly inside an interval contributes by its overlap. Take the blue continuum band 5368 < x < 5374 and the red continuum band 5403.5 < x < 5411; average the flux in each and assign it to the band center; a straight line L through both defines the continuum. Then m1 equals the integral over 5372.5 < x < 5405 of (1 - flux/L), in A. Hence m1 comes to -2.0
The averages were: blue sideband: 8.98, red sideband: 9.92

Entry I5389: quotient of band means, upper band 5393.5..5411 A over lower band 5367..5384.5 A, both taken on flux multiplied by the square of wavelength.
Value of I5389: 1.1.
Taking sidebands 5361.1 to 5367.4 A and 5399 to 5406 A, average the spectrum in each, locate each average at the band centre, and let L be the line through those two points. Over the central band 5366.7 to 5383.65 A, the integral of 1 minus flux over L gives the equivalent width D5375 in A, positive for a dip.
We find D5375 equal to 1.2 A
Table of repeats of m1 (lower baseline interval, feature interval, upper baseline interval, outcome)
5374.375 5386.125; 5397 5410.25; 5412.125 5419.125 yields -1.2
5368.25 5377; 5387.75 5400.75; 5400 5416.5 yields -0.5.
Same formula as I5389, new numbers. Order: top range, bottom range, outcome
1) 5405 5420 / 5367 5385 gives 1.02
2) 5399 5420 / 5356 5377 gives 1.06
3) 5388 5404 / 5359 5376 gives 1.10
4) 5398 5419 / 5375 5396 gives 1.04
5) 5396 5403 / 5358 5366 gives 1.12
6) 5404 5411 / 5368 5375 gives 1.10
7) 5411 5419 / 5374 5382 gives 0.97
